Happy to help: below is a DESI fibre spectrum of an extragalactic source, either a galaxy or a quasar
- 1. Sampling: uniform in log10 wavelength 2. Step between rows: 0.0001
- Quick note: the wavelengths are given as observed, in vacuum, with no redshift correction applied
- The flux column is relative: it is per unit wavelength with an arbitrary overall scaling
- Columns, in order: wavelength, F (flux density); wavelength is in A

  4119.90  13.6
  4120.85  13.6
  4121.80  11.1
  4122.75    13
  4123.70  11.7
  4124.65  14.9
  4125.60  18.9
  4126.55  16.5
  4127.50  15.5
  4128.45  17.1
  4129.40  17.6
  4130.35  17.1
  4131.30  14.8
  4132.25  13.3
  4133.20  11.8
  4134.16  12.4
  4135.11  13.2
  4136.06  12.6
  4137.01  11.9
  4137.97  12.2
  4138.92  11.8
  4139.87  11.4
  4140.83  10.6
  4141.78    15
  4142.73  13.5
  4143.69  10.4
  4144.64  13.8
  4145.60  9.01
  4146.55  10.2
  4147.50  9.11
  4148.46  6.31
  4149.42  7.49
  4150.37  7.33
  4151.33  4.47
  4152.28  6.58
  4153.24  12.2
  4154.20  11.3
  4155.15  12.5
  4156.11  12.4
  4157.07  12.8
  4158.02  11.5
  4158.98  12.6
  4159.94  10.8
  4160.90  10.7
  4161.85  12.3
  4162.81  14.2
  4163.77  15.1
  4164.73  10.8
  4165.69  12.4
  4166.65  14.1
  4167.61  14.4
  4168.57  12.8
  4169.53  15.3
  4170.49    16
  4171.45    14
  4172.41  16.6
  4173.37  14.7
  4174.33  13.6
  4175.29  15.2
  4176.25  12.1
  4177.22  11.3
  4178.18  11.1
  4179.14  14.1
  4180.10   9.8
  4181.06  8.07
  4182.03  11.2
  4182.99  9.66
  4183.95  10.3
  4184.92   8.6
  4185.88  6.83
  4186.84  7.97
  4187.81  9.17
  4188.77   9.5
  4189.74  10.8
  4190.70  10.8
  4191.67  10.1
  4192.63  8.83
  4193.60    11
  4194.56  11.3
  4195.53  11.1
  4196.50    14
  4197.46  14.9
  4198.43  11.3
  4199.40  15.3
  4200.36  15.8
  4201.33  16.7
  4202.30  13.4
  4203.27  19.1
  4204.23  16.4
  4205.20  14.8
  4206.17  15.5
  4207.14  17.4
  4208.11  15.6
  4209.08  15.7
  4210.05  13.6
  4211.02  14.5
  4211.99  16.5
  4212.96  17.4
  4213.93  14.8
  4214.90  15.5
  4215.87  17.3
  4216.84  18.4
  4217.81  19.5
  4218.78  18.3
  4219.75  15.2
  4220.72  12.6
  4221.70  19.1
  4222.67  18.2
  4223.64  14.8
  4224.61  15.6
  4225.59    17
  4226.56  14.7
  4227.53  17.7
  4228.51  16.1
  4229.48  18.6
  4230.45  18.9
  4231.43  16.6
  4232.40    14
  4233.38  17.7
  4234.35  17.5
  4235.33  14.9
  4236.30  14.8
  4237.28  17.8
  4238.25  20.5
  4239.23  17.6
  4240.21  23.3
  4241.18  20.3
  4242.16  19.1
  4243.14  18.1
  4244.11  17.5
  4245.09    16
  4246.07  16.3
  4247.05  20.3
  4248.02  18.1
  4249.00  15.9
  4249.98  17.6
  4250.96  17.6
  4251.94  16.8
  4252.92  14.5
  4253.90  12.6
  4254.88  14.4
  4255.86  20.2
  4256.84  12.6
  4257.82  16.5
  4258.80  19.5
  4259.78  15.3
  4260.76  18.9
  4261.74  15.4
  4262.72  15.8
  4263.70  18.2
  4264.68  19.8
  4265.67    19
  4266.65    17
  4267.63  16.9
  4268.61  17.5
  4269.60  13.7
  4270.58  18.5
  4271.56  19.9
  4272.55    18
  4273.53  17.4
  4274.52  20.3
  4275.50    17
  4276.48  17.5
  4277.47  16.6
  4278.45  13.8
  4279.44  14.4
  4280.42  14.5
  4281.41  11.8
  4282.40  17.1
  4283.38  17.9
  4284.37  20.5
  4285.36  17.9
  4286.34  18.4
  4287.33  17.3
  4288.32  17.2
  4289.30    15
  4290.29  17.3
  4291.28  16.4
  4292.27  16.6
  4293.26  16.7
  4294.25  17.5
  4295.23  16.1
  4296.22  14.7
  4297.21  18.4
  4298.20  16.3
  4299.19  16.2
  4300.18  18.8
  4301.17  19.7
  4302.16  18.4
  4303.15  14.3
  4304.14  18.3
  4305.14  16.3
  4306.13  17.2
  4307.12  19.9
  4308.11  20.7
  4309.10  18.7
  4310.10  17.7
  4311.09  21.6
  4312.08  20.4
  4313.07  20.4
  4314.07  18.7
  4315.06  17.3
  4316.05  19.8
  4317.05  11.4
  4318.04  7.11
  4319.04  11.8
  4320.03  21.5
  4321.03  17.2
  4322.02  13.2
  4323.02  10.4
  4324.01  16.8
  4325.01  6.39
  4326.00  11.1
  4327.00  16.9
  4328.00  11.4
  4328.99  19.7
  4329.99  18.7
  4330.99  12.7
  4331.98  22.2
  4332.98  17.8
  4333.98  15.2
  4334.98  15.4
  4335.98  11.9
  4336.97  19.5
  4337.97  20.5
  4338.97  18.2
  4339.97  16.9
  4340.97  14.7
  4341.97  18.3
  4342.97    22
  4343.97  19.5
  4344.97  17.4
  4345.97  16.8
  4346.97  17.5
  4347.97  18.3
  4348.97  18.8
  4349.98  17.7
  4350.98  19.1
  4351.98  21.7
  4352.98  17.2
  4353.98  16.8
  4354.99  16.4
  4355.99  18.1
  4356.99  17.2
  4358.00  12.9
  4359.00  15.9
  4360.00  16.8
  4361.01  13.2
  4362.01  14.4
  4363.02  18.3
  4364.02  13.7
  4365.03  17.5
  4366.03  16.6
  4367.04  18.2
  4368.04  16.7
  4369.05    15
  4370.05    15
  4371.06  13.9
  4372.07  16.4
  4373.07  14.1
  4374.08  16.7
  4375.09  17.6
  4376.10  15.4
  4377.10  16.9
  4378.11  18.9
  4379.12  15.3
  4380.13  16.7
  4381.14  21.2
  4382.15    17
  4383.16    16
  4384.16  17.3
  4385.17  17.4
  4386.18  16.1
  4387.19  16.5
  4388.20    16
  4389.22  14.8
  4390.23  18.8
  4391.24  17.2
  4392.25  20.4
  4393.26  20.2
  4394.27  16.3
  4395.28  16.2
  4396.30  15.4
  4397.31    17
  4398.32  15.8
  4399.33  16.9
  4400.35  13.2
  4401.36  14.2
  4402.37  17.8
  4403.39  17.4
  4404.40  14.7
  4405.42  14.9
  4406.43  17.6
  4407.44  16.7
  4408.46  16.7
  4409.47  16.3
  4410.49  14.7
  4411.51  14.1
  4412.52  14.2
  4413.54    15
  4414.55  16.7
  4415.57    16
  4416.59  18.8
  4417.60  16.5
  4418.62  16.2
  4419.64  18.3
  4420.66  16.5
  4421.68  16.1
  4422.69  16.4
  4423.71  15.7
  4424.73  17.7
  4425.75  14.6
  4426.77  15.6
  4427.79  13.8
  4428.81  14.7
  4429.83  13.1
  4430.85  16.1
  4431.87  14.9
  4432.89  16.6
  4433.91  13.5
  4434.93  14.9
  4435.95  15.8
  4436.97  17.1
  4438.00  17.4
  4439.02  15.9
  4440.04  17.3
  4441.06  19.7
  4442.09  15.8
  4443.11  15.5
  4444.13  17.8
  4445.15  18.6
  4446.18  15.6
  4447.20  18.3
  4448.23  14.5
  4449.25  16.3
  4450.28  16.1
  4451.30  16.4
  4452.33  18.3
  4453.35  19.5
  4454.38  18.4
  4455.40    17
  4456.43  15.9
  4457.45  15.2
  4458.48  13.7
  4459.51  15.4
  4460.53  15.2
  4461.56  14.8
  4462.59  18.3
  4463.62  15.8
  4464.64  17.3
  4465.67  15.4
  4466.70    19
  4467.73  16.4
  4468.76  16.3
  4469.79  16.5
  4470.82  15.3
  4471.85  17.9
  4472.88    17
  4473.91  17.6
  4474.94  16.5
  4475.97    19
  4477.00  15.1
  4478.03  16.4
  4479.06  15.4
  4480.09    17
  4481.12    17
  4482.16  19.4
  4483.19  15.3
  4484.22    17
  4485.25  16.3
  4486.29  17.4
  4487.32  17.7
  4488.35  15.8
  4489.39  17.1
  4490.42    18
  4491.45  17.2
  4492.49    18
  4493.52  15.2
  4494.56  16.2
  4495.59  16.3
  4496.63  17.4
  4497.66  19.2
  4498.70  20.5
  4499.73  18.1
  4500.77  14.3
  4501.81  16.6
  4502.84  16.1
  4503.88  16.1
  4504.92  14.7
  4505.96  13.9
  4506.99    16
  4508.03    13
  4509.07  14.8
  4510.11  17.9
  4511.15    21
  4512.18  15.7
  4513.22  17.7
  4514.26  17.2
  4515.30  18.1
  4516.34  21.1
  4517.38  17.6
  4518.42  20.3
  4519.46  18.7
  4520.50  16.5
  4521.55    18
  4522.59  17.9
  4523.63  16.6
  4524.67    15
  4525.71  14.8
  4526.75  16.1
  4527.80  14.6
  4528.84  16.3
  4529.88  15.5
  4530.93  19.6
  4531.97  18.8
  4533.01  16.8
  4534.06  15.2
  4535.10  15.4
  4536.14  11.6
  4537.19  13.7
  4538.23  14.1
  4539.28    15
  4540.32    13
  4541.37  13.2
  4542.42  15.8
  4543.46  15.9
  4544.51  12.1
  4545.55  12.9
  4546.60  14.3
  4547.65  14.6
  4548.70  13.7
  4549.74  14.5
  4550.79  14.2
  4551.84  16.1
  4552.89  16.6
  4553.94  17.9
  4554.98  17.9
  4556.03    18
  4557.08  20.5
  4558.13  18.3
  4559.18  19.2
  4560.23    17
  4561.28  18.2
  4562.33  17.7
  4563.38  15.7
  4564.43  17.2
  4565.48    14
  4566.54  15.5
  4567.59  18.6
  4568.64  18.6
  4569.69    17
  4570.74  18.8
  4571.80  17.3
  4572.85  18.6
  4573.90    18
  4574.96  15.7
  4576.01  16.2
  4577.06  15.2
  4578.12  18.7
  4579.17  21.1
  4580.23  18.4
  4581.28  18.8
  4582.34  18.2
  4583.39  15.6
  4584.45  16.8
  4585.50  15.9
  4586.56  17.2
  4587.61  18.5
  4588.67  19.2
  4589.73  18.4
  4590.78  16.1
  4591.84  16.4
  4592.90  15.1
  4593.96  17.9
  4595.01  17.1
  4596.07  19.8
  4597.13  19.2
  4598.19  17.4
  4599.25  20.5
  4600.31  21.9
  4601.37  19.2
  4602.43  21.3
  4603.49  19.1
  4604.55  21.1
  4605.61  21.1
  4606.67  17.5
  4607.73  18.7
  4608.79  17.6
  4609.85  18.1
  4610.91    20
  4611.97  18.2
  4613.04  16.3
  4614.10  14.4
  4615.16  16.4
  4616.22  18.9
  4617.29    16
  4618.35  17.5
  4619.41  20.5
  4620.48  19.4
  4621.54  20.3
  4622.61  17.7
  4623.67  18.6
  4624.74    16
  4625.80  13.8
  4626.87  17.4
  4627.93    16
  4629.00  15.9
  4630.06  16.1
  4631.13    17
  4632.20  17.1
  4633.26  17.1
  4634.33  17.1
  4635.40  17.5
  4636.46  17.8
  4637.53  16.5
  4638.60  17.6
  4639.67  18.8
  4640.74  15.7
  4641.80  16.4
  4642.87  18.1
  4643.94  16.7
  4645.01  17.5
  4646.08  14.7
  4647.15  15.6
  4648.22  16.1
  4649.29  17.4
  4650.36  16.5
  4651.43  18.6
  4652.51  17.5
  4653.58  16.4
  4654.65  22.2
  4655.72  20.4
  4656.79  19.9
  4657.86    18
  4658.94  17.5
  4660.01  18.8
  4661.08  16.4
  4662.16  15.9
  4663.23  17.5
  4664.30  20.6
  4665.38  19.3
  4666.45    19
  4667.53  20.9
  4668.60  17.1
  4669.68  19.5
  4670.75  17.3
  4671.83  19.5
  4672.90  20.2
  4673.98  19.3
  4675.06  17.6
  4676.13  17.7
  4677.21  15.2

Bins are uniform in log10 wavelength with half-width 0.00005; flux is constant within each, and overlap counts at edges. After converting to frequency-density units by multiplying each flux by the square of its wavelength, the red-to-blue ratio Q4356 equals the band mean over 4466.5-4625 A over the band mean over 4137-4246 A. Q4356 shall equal 1.46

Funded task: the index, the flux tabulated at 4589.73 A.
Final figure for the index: 18.4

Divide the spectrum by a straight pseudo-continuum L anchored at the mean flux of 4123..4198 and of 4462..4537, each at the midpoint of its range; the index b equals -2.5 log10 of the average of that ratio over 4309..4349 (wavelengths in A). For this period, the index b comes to -0.15 mag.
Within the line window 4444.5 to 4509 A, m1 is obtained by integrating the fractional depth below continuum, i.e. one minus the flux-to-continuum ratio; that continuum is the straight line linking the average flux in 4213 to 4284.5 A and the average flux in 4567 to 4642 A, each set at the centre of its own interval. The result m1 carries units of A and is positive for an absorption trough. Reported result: 3.3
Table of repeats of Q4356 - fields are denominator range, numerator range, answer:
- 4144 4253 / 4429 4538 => 1.34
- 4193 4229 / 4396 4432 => 1.12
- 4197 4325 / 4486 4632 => 1.16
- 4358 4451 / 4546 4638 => 1.17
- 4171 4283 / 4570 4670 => 1.38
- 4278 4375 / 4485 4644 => 1.14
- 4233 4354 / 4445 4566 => 1.06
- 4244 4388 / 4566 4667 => 1.21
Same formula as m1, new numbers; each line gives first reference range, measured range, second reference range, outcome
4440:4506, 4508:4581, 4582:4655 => 2.51 A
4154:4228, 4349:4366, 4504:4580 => -2.00 A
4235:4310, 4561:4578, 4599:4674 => 0.77 A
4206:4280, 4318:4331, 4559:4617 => 2.24 A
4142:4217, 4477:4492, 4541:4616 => -0.60 A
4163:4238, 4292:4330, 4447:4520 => -3.12 A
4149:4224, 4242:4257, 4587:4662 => -3.27 A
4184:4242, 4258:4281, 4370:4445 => -2.51 A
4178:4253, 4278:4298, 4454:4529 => -1.24 A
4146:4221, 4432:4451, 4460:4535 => -0.39 A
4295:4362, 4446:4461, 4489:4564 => 0.16 A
